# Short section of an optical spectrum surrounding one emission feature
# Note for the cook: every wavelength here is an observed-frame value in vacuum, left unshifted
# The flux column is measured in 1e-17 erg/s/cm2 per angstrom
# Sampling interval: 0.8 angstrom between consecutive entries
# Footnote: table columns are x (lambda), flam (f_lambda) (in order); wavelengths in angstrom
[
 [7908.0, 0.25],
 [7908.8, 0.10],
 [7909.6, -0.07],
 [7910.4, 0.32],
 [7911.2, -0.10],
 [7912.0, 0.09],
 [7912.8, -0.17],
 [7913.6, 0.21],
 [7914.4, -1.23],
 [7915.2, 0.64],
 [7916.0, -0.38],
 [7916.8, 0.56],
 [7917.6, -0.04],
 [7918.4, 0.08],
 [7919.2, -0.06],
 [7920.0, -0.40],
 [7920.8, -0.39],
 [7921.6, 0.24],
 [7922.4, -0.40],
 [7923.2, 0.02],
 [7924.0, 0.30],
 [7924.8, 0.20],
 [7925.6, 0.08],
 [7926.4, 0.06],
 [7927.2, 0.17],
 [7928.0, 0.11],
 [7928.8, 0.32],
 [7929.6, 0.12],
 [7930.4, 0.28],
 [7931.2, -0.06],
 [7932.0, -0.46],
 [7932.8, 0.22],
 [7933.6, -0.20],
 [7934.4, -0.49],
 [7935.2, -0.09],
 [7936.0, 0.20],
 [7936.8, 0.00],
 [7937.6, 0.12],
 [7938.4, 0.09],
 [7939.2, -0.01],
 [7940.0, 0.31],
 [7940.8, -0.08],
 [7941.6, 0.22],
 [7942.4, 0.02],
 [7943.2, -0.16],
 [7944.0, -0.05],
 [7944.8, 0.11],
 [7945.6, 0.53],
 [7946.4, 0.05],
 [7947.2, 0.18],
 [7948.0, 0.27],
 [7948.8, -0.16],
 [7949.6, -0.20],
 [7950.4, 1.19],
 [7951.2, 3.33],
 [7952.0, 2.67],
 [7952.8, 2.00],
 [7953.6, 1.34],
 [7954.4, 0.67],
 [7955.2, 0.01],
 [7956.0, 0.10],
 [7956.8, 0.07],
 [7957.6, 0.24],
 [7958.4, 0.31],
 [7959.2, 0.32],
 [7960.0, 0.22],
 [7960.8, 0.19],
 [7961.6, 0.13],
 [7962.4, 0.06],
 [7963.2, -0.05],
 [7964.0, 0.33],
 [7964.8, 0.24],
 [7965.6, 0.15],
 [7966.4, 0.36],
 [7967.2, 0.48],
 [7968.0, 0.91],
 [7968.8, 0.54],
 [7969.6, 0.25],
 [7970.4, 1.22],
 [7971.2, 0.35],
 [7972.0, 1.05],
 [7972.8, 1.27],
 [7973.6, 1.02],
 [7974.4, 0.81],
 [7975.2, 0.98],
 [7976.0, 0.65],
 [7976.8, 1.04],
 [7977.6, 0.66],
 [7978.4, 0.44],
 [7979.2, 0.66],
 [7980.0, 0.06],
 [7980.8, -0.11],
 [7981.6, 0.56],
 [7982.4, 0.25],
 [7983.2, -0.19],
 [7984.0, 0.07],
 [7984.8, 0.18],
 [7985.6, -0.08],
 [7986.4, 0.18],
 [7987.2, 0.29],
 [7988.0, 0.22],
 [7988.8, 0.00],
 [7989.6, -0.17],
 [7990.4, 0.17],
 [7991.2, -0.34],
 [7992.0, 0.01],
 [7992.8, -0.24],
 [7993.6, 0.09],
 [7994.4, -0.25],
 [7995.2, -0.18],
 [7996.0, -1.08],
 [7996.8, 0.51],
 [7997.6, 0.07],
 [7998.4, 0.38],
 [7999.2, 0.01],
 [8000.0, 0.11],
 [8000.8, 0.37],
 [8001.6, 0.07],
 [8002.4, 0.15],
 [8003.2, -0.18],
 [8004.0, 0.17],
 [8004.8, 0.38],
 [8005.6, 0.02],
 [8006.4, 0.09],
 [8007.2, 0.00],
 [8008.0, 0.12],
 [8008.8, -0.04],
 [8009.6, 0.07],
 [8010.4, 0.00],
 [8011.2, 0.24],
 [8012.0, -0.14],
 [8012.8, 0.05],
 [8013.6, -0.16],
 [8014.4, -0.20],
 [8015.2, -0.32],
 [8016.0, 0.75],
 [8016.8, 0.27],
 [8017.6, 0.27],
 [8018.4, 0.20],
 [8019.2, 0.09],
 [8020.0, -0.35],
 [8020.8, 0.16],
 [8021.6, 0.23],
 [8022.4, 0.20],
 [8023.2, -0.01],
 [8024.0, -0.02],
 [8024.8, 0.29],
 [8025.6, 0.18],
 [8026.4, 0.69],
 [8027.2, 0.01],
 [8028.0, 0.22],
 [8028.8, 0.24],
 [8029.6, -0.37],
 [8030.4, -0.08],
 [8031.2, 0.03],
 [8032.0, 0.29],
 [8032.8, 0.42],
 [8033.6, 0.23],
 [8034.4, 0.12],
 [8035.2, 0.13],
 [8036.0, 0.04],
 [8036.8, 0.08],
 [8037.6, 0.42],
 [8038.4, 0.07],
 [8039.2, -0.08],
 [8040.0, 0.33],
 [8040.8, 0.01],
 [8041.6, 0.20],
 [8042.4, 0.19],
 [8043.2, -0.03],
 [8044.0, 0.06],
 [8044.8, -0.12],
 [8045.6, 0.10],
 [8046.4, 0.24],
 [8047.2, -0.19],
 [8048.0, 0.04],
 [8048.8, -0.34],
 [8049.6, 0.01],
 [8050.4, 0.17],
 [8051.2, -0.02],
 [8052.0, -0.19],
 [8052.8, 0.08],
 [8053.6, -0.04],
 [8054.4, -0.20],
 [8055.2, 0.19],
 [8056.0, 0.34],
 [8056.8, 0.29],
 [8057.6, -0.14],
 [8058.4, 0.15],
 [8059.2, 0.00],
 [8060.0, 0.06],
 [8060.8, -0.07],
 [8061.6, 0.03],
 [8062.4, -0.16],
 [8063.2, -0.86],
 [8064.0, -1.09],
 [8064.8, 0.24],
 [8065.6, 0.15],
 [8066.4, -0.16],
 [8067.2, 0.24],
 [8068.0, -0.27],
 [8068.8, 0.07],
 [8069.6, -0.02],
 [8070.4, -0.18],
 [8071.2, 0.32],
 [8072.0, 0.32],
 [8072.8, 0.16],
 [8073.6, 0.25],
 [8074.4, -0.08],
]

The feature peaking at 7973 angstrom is [O II] 3727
